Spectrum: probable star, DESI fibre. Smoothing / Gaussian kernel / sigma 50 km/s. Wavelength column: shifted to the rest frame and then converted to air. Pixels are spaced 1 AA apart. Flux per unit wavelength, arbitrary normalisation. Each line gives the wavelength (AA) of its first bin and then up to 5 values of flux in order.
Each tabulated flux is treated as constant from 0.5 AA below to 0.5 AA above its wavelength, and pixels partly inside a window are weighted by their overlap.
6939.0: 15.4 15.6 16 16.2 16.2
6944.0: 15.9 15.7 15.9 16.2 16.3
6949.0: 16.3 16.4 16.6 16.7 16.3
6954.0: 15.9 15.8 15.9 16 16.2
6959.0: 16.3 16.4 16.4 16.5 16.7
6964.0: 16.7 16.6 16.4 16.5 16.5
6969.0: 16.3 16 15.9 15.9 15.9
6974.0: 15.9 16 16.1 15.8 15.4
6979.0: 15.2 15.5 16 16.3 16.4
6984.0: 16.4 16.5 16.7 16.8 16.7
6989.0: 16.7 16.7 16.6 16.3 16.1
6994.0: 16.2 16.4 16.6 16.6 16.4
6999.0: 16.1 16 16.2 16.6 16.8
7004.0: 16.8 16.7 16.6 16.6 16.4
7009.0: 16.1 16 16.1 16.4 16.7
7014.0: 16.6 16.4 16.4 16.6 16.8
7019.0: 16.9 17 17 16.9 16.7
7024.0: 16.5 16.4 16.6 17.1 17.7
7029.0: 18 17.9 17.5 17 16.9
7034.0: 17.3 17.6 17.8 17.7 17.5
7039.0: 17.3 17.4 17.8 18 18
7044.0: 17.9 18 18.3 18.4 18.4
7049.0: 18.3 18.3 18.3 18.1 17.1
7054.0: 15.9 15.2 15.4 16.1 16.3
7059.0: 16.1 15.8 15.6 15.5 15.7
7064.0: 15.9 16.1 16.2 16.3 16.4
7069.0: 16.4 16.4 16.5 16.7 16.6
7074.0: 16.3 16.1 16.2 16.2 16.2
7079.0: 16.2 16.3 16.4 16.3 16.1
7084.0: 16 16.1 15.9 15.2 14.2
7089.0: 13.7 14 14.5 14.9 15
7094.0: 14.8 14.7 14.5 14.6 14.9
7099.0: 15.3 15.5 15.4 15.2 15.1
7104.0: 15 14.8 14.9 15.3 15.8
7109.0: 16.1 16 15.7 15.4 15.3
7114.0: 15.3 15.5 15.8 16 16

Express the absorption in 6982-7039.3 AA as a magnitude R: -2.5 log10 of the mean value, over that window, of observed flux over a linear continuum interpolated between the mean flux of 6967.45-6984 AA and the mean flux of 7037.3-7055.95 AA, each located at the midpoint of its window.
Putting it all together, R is 0.00 mag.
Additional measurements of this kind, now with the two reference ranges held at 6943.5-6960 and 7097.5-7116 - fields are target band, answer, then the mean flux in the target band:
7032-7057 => -0.119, 17.5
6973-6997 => -0.016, 16.2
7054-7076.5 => -0.034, 16.1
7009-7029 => -0.059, 16.7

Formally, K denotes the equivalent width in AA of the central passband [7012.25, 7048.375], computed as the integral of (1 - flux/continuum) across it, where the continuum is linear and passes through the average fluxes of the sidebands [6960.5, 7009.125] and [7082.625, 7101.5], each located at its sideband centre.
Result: -3.5 AA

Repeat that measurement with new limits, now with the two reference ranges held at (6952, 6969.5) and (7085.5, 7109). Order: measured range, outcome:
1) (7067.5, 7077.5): -0.78 AA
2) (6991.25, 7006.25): -0.45 AA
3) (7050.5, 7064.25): -0.78 AA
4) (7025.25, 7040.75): -1.80 AA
